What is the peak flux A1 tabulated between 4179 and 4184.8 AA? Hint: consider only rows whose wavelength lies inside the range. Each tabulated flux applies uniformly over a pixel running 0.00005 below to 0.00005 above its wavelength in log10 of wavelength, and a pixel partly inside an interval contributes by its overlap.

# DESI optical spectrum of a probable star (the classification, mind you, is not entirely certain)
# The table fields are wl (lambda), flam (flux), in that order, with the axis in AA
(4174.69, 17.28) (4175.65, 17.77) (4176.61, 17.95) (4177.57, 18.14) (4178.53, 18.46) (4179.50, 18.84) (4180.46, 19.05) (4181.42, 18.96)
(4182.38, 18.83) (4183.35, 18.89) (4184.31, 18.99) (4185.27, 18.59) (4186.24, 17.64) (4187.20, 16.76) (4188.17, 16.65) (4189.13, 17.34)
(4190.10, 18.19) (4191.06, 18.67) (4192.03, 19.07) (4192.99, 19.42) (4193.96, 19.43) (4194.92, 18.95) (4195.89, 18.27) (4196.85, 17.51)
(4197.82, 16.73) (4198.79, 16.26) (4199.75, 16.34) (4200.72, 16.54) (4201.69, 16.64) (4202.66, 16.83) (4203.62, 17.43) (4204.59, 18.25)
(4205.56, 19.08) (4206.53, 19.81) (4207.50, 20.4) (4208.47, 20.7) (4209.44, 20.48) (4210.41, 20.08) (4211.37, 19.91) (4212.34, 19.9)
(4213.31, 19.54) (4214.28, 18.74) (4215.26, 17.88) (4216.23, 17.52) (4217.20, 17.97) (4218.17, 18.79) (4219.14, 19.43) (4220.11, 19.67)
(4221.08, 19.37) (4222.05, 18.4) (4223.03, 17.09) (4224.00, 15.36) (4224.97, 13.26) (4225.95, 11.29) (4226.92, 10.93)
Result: 19.05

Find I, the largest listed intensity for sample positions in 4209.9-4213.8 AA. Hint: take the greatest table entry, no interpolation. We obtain 20.08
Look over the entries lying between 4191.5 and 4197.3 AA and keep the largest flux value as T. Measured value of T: 19.43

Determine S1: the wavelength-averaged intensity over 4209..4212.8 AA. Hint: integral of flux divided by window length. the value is 20.1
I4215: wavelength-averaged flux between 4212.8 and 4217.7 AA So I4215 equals 18.3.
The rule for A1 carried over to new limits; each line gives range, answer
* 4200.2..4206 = 19.08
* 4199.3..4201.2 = 16.54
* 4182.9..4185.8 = 18.99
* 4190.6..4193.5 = 19.42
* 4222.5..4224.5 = 17.09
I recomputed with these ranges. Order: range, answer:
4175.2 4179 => 18.46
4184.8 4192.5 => 19.07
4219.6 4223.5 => 19.67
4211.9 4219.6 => 19.9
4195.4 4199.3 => 18.27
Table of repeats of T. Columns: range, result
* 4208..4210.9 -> 20.7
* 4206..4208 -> 20.4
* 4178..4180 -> 18.84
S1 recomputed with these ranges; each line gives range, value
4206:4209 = 20.3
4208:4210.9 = 20.5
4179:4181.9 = 18.9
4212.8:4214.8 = 19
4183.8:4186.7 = 18.4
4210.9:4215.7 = 19.2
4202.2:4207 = 18.3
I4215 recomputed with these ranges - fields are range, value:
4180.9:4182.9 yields 18.9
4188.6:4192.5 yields 18.3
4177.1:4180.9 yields 18.6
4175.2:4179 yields 18.1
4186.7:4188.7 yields 16.8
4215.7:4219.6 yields 18.4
